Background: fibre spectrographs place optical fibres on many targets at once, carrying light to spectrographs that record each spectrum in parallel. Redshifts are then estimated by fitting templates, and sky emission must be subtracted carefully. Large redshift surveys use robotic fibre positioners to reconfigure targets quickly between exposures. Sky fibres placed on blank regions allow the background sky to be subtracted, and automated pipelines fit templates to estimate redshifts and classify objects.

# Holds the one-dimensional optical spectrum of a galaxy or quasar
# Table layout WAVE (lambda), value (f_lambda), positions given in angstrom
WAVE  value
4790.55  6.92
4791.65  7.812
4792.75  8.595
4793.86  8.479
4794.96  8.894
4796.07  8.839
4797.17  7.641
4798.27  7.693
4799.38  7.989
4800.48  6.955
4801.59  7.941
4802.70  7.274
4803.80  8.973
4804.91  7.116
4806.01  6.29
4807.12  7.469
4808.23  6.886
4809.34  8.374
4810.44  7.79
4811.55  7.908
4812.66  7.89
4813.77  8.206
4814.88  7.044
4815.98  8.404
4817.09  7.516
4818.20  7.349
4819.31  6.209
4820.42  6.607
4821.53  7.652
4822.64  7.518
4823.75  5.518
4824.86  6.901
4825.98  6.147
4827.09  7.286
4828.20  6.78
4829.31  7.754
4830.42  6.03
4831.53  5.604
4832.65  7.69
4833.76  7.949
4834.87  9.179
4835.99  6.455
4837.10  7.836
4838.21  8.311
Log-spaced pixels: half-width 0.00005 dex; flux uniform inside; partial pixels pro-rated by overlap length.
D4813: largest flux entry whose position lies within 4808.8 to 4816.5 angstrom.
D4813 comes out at 8.404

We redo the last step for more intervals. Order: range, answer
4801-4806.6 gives 8.973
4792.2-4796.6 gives 8.894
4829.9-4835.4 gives 9.179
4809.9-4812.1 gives 7.908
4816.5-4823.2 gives 7.652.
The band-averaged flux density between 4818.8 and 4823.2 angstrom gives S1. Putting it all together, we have 7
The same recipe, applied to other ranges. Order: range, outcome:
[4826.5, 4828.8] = 7.05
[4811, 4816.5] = 7.89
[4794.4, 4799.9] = 8.22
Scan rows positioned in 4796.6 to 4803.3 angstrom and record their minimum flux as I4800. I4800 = 6.955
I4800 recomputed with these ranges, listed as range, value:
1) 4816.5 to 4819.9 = 6.209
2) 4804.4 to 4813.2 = 6.29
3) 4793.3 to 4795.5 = 8.479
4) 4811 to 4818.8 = 7.044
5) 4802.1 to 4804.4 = 7.274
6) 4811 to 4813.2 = 7.89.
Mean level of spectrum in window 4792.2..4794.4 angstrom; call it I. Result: 8.52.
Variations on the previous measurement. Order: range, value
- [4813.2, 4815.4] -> 7.62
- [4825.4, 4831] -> 6.79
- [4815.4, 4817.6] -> 7.98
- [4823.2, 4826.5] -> 6.18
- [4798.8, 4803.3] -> 7.55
